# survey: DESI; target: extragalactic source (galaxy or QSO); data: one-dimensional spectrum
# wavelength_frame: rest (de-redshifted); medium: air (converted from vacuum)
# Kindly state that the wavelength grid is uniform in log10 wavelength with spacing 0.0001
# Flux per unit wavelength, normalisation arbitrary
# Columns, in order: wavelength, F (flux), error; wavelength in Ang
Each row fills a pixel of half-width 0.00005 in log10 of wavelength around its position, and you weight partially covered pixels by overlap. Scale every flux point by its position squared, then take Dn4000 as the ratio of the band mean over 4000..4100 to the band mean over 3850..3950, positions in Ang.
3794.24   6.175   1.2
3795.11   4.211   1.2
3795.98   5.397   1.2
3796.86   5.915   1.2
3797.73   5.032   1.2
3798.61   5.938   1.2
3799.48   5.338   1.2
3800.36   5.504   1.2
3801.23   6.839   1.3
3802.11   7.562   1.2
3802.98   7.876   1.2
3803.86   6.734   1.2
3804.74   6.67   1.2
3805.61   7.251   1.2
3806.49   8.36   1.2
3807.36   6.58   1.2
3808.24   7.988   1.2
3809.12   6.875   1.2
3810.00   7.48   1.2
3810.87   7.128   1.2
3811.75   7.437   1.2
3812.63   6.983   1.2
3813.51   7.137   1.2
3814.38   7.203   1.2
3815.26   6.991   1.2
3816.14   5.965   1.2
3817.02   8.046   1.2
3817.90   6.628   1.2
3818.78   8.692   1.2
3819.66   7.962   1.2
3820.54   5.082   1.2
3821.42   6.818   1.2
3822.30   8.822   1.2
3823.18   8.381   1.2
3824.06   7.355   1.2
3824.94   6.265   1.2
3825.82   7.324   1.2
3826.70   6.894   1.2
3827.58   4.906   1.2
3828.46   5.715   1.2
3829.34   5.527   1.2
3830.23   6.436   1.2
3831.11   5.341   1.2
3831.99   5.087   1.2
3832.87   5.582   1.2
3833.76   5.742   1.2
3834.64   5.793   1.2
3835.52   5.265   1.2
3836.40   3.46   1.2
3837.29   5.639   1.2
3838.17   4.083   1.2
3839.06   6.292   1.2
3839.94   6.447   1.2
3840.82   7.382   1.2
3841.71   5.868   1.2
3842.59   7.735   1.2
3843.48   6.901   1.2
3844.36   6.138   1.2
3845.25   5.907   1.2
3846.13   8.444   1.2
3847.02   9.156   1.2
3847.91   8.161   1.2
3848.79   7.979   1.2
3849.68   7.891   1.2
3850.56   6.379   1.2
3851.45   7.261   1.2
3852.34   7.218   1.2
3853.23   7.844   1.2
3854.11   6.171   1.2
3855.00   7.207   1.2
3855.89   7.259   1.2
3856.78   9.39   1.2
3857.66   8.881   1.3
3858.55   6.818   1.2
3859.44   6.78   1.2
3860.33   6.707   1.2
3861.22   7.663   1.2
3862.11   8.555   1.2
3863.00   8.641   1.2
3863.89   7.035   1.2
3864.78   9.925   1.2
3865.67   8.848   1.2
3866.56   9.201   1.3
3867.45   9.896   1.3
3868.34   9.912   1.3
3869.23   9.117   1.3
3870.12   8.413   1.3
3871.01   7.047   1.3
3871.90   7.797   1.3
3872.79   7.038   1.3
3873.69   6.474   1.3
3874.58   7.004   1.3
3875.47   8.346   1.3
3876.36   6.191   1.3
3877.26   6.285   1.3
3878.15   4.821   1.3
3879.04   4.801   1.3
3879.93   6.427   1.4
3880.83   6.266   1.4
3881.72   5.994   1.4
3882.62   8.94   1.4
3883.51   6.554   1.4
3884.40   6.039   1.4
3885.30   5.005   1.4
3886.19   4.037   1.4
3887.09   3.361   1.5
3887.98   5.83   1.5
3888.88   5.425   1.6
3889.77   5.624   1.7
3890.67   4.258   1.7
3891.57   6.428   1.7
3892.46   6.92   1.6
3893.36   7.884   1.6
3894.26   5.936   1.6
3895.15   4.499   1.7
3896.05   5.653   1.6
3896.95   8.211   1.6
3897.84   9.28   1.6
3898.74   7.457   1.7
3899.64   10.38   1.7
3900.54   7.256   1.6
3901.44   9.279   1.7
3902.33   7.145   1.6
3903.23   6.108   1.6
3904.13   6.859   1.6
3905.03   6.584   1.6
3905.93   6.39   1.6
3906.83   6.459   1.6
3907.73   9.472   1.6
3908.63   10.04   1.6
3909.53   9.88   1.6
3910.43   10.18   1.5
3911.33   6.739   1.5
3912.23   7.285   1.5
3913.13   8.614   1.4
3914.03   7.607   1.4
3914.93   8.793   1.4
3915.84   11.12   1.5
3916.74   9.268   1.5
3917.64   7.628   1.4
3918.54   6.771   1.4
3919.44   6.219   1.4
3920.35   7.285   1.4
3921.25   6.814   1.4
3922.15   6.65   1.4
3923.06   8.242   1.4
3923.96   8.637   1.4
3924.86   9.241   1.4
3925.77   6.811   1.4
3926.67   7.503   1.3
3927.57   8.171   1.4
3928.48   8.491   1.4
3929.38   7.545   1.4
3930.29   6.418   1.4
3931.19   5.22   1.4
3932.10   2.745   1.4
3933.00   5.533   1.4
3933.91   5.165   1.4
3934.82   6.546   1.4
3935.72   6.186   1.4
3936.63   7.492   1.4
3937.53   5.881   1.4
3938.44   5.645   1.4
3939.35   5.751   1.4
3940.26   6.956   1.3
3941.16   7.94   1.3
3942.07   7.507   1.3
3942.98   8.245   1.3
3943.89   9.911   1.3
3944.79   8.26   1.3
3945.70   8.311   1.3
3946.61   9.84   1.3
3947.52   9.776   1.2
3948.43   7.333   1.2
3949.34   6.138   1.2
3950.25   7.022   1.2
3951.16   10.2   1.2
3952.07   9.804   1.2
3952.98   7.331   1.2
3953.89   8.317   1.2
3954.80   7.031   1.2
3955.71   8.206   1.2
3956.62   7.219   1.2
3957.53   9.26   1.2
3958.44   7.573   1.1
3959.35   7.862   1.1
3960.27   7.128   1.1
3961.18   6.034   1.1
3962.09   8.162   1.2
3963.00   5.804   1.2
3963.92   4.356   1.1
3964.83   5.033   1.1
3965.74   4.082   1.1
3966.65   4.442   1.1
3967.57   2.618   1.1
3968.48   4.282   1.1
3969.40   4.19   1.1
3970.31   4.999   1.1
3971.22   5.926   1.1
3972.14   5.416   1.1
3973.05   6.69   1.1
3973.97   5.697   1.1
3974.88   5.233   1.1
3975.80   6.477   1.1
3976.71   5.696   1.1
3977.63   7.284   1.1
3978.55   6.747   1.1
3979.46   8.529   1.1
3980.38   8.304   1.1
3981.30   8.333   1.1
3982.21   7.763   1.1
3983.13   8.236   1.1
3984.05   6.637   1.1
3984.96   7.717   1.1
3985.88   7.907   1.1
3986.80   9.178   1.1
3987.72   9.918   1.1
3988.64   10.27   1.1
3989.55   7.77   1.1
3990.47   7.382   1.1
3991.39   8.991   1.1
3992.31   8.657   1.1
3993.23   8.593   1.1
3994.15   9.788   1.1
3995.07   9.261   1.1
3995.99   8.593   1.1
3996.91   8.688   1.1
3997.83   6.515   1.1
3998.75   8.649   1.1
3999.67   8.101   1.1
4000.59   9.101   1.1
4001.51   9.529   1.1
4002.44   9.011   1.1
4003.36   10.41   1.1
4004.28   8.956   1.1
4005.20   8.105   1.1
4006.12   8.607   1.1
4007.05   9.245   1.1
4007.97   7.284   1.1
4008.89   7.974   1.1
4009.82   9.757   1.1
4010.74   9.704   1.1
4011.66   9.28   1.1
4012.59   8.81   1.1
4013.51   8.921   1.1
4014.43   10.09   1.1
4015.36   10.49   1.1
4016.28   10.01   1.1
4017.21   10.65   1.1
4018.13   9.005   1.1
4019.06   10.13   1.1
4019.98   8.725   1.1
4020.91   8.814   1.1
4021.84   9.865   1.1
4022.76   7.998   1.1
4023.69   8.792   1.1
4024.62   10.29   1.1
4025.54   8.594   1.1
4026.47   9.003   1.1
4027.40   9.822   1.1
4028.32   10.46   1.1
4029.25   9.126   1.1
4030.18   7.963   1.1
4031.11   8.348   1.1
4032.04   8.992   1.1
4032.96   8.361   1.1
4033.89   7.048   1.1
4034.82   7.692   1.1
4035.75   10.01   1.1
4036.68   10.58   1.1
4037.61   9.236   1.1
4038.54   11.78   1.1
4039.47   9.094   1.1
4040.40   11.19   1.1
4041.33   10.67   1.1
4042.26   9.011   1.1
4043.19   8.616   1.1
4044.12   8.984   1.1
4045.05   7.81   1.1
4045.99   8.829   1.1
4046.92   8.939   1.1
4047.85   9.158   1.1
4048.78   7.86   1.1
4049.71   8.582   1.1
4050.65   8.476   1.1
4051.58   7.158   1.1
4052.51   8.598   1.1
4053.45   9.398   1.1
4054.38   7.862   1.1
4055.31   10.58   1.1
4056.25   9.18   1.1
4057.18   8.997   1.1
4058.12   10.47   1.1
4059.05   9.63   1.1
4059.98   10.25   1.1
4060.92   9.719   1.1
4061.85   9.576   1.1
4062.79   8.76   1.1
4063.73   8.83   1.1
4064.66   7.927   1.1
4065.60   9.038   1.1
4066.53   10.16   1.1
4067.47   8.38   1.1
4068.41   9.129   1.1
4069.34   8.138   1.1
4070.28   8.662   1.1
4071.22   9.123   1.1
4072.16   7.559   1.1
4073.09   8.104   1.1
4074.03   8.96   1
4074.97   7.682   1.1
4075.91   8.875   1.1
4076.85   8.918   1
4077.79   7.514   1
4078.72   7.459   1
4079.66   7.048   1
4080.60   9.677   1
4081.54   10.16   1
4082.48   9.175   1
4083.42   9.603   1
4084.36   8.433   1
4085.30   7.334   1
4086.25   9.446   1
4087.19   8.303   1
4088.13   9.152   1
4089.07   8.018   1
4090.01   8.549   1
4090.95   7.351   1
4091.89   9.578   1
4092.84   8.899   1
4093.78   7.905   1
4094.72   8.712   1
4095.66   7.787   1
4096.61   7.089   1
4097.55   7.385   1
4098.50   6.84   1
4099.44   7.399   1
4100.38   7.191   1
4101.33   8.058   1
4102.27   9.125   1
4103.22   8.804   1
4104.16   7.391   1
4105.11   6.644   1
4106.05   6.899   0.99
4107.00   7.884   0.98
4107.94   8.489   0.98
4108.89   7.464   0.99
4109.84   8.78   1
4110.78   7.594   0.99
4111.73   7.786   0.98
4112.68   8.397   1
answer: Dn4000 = 1.3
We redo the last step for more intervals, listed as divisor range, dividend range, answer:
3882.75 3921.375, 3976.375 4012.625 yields 1.24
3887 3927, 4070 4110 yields 1.21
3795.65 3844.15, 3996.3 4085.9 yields 1.54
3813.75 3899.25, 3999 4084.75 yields 1.45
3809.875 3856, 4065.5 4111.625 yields 1.40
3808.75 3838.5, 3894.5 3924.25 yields 1.26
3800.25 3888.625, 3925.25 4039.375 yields 1.22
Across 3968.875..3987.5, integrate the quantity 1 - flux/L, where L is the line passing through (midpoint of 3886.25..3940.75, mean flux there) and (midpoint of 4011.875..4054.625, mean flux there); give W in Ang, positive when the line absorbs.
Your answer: 3.0 Ang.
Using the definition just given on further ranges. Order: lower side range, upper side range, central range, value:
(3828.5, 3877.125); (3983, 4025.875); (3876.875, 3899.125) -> 4.4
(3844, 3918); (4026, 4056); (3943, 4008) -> 5.9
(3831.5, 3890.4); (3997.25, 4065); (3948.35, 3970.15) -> 4.1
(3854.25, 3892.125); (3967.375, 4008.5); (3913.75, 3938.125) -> 0.6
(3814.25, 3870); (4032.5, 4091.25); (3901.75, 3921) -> -0.6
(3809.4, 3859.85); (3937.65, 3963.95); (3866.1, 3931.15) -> 0.2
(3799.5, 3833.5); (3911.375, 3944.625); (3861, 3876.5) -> -2.6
